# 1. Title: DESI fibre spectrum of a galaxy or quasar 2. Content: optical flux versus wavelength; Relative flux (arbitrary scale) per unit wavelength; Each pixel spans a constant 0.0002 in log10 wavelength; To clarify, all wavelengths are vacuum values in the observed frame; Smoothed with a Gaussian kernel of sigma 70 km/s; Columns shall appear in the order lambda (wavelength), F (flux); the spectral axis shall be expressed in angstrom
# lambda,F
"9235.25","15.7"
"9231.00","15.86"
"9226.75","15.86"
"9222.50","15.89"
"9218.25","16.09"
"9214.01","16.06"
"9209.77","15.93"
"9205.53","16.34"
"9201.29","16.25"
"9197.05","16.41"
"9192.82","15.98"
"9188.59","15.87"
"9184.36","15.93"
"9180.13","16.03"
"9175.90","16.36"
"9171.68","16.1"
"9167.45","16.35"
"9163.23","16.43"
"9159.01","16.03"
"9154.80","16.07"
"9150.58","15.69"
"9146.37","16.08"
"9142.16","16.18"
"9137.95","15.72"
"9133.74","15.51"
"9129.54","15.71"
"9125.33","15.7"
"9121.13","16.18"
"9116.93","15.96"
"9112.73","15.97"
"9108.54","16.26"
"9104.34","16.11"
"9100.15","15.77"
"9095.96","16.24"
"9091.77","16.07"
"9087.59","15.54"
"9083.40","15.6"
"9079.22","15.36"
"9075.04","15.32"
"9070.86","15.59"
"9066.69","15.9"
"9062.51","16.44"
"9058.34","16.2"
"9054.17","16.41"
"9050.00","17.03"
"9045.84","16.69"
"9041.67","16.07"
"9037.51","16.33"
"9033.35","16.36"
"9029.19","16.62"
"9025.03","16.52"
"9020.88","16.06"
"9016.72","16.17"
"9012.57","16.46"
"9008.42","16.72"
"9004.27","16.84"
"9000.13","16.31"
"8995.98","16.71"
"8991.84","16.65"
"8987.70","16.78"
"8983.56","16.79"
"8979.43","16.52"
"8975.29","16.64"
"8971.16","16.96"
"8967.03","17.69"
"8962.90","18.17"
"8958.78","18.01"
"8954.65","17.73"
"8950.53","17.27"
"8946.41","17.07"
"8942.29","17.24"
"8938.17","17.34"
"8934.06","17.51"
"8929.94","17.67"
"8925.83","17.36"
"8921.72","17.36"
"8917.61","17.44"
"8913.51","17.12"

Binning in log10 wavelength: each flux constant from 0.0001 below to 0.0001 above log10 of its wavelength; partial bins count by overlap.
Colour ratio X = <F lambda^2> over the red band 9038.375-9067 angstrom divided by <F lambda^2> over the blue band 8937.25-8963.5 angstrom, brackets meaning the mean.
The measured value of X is 1.0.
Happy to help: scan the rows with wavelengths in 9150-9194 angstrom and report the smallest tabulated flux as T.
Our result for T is 15.69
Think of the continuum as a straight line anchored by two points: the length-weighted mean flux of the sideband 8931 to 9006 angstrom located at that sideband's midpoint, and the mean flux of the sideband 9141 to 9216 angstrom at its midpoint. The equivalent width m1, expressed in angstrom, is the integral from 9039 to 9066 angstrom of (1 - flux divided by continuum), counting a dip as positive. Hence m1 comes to 0.5 angstrom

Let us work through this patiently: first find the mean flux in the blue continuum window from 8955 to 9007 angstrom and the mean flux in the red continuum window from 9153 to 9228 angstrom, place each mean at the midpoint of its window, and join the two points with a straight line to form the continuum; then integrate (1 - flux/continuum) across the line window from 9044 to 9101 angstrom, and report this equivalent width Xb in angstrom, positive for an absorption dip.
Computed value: 2.1 angstrom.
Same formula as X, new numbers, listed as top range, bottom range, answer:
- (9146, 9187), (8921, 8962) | 0.97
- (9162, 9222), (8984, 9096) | 1.03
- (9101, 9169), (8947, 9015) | 0.97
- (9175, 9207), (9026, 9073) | 1.02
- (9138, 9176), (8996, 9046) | 1.01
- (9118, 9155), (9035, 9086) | 1.00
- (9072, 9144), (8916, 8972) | 0.94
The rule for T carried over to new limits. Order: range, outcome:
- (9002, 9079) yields 15.32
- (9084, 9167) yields 15.51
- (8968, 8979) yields 16.64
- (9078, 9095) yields 15.36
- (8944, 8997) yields 16.52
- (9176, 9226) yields 15.87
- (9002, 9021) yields 16.06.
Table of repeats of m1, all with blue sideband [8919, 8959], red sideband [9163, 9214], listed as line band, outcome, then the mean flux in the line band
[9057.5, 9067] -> 0.32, 16.2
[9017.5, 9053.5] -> 1.03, 16.4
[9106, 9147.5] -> 1.36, 15.9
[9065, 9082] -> 1.22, 15.5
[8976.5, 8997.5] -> 0.60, 16.7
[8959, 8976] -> -0.21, 17.5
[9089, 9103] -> 0.52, 16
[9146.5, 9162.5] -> 0.33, 16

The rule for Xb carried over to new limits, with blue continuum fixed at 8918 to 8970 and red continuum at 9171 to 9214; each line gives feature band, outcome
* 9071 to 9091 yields 1.48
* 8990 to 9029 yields 1.49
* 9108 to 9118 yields 0.32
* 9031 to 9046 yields 0.58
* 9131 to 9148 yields 0.58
